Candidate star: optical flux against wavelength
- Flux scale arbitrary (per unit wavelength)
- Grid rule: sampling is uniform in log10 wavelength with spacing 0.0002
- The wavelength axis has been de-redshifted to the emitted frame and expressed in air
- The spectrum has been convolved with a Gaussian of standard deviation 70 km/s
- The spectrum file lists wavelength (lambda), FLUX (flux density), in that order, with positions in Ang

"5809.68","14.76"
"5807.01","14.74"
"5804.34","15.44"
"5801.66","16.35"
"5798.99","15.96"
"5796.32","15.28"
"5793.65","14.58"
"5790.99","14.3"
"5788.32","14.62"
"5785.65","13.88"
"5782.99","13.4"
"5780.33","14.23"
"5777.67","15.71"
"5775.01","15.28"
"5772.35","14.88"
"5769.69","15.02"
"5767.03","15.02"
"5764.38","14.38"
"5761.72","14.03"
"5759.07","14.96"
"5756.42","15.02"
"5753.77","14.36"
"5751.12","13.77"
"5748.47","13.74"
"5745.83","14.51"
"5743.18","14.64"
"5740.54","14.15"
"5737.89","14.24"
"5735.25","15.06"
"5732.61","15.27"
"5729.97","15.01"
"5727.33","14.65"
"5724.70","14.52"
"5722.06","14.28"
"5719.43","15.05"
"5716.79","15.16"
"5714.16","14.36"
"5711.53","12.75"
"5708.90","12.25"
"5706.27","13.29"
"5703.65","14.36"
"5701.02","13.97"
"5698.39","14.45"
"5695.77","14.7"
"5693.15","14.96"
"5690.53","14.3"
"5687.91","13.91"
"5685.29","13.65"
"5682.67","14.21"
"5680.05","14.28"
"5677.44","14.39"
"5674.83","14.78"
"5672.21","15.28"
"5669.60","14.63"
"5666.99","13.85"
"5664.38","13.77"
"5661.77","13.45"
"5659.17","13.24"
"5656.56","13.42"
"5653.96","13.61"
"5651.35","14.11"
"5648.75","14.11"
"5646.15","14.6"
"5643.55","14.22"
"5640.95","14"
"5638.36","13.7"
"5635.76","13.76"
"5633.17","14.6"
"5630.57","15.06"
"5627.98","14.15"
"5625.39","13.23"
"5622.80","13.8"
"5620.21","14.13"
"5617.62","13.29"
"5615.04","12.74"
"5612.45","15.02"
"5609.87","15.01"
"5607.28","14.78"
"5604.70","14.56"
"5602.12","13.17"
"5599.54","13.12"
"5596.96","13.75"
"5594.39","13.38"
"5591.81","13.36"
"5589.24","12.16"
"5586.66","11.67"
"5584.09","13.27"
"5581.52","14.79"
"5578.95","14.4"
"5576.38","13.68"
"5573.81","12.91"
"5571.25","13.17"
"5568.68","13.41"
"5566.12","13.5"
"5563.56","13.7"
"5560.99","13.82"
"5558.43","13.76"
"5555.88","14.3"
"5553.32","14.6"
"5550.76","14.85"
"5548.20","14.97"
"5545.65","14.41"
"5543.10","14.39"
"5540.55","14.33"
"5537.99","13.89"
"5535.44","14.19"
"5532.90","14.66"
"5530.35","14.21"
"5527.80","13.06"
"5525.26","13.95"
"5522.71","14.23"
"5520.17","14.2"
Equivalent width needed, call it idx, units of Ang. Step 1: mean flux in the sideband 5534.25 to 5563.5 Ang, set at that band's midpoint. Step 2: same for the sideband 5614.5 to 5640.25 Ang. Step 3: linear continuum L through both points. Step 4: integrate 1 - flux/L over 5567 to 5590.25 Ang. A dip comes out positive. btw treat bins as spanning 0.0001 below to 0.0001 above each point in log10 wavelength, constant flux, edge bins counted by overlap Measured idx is 1.4 Ang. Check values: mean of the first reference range 14.3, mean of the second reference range 13.9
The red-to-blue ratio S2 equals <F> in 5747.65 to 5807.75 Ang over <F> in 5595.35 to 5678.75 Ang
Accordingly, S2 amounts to 1.1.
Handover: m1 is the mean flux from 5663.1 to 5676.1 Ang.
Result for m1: 14.5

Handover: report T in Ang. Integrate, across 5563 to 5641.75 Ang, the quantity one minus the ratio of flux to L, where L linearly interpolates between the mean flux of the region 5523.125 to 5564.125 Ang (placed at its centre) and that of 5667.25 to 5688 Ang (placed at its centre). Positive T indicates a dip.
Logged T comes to 3.1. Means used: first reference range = 14.2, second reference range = 14.4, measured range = 13.7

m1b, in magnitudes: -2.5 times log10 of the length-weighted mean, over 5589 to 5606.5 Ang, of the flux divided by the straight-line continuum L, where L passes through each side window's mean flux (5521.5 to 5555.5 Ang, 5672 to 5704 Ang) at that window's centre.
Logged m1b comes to 0.07 mag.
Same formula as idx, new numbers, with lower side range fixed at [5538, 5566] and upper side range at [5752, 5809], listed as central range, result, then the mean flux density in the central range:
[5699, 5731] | 1.1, 14.1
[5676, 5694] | 0.4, 14.2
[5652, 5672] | 1.0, 13.8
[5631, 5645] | 0.3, 14.1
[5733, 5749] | 0.3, 14.5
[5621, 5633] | 0.3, 14.1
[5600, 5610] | 0.1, 14.2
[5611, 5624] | 0.5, 13.8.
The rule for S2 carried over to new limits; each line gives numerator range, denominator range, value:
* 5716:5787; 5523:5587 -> 1.05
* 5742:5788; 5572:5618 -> 1.07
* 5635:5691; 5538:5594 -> 1.02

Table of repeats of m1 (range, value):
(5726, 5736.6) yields 15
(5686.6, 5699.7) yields 14.5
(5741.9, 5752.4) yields 14.2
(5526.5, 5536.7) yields 14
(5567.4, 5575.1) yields 13.2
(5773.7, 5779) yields 15.5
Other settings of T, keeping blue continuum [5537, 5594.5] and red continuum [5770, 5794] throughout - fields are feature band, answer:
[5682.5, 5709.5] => 0.4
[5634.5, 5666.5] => 0.6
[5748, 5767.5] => 0.1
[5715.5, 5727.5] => -0.3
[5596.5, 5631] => 0.0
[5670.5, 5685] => -0.3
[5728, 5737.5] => -0.4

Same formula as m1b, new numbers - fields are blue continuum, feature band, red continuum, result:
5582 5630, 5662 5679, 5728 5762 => -0.03 mag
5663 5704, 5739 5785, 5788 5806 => 0.03 mag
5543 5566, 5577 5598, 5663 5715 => 0.07 mag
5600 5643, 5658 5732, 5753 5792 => 0.01 mag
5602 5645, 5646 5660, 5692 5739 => 0.03 mag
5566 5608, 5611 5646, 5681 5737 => -0.02 mag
